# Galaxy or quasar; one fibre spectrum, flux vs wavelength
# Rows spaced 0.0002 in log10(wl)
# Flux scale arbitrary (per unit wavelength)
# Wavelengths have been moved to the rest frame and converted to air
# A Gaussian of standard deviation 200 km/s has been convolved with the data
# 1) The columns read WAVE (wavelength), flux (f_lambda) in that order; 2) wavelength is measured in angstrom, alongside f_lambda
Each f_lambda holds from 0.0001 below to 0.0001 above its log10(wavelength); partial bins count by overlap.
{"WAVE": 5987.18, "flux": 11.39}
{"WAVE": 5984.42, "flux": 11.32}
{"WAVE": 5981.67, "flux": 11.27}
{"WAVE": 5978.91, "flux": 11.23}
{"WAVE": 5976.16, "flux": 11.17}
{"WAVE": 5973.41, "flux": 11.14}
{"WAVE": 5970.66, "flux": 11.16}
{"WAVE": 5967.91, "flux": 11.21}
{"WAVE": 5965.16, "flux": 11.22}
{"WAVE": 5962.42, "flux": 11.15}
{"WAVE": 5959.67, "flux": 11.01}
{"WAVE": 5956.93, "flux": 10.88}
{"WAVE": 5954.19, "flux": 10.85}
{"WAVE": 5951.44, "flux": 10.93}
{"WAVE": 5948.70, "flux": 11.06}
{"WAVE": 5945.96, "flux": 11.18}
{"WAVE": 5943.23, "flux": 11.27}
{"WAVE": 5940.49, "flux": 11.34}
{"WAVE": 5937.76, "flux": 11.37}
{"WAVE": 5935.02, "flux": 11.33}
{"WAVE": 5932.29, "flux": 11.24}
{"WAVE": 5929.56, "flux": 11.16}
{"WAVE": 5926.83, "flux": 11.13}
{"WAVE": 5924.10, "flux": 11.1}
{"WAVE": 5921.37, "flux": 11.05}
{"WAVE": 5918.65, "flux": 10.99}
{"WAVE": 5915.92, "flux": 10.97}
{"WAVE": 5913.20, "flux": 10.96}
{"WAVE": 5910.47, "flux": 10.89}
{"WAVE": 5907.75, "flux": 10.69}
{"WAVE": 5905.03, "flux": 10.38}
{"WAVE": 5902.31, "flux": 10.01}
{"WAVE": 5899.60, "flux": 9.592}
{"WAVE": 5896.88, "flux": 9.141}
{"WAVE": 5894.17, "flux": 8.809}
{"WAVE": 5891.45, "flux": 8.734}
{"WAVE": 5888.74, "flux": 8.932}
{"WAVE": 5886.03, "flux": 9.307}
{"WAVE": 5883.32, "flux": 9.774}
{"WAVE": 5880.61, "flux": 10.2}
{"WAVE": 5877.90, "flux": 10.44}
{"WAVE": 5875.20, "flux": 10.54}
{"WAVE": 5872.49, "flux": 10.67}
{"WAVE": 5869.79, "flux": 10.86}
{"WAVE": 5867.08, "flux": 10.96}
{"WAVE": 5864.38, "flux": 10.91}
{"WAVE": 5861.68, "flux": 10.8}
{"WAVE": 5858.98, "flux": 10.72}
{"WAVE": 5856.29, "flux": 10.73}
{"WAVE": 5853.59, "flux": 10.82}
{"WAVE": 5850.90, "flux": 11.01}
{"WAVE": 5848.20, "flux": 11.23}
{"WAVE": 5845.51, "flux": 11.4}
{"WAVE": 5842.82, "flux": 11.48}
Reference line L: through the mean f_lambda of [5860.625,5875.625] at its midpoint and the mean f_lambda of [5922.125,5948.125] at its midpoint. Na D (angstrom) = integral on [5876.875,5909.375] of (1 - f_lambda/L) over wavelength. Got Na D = 3.8 angstrom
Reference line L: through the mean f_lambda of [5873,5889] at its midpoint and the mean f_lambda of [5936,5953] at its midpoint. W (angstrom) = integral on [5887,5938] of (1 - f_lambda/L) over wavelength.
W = 0.82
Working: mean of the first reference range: 9.97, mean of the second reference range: 11.2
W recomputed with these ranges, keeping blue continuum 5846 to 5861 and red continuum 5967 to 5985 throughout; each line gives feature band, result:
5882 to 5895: 2.23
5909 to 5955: 0.00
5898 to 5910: 0.92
